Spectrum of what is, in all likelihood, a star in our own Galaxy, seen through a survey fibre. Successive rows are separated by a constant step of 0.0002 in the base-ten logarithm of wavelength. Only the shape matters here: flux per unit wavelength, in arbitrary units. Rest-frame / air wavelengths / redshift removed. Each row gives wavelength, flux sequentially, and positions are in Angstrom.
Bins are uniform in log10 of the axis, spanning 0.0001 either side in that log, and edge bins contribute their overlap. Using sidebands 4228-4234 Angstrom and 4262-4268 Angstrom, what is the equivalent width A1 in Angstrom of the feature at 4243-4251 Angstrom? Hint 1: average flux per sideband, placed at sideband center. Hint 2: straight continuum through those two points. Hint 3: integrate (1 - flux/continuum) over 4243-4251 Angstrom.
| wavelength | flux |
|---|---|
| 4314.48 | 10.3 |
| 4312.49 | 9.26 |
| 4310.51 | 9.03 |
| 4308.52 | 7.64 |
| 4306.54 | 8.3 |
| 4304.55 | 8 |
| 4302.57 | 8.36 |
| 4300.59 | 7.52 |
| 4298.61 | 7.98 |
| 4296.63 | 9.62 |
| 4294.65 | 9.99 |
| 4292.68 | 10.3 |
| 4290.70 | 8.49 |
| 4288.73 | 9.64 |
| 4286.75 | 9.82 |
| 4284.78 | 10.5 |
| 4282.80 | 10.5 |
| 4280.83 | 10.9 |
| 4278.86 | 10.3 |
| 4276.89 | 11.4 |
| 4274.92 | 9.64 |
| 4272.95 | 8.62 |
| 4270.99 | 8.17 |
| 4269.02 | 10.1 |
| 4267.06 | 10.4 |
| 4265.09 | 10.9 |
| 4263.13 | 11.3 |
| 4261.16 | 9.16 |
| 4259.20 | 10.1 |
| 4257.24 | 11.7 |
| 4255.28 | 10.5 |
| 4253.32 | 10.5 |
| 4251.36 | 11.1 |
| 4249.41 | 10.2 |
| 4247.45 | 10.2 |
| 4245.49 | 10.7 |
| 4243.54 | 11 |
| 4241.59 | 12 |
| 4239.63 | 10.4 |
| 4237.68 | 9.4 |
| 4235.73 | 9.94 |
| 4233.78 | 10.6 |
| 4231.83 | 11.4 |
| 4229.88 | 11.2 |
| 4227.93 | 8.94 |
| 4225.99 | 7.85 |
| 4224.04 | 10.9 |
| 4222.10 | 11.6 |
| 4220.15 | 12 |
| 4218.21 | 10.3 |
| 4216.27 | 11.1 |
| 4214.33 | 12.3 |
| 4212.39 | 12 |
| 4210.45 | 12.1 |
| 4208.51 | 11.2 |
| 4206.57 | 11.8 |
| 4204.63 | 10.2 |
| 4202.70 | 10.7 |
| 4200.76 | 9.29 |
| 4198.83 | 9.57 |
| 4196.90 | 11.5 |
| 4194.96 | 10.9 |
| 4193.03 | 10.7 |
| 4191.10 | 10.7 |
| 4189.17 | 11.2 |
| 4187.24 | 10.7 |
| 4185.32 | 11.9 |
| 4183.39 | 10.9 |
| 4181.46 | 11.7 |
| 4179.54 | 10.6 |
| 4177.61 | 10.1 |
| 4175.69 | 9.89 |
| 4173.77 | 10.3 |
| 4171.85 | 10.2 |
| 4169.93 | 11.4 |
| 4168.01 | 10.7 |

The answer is 0.2 Angstrom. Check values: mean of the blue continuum 10.8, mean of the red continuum 10.8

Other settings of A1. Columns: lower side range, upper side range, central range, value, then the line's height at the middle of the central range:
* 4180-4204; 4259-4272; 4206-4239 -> -1.1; 10.5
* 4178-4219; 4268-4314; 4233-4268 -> -1.8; 10.1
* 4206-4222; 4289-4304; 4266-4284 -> -0.8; 9.61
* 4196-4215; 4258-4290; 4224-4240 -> 1.0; 10.7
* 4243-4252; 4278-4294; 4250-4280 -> 0.3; 10.4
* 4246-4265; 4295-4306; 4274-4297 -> -2.5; 9.11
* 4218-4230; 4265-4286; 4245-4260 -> -0.6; 10.2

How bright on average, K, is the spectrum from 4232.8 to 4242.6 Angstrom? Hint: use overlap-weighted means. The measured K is 10.5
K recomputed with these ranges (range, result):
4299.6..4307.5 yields 8.04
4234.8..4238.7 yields 9.68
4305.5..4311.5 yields 8.31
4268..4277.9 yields 9.6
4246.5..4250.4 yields 10.2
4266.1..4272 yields 9.56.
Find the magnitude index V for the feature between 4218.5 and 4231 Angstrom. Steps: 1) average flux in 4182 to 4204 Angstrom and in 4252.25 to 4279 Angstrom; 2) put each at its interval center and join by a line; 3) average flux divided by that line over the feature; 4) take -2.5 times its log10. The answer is 0.01 mag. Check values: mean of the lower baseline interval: 10.7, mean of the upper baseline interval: 10.2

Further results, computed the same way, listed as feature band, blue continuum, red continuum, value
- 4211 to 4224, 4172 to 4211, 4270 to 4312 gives -0.11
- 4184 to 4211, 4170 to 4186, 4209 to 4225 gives 0.02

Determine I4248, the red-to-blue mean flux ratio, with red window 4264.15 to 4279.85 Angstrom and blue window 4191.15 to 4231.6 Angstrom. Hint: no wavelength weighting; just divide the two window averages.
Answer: 0.9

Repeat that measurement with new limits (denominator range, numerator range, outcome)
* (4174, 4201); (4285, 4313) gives 0.83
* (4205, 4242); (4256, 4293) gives 0.93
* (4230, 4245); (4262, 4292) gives 0.94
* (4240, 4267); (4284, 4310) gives 0.83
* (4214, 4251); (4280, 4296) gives 0.94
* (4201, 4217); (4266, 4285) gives 0.89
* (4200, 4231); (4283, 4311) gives 0.83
